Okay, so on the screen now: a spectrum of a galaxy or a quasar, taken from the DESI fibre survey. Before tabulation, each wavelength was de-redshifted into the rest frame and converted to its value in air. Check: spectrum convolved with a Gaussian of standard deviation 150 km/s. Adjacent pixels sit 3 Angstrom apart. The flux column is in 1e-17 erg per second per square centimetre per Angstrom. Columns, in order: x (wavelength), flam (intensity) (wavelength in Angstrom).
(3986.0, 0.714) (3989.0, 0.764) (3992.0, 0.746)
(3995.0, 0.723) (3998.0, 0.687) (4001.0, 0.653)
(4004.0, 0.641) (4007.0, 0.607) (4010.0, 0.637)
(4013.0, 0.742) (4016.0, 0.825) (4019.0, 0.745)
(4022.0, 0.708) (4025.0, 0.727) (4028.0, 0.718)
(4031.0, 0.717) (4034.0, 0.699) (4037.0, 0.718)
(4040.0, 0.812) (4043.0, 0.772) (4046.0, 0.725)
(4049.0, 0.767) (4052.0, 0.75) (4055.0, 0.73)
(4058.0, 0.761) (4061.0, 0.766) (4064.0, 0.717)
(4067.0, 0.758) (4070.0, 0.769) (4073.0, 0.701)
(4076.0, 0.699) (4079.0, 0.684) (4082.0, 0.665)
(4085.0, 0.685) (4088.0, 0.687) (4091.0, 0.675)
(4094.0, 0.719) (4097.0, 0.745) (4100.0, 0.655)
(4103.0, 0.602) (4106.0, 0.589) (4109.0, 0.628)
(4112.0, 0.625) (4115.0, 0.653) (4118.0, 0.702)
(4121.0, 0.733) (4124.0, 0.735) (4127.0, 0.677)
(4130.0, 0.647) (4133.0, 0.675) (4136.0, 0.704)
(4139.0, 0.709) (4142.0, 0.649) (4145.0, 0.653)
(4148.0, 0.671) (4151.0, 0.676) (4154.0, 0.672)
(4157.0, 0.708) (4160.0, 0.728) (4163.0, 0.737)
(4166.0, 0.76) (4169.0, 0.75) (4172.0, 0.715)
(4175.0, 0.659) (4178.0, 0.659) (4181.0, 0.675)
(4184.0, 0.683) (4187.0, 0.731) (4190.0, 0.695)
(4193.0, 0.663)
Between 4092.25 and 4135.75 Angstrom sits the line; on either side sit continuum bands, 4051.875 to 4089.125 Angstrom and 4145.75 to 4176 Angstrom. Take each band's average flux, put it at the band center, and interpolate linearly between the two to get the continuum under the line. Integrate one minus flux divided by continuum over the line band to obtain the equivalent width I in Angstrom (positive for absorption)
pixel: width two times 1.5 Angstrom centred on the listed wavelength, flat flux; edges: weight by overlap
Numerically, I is 2.6 Angstrom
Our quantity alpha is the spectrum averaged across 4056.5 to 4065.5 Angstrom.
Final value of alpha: 0.748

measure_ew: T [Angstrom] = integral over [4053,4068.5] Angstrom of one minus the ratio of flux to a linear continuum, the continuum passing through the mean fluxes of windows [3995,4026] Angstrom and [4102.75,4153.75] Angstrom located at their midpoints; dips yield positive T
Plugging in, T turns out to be -1.4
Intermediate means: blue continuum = 0.698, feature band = 0.747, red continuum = 0.668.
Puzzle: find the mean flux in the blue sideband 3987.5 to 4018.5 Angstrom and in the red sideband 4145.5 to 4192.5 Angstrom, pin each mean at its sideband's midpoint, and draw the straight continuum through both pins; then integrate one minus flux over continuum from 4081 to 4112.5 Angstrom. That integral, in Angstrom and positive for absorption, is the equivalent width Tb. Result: 1.75 Angstrom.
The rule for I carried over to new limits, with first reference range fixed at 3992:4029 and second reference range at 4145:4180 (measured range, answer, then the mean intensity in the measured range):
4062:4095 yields -0.2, 0.706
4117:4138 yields 0.1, 0.696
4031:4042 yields -0.6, 0.741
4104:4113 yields 1.1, 0.613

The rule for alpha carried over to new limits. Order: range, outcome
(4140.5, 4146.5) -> 0.651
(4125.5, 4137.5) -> 0.676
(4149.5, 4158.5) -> 0.685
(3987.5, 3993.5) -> 0.755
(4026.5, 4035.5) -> 0.711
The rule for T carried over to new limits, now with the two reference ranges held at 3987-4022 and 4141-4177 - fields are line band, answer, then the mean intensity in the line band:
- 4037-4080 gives -2.4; 0.743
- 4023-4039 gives -0.3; 0.719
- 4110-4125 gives 0.3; 0.686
